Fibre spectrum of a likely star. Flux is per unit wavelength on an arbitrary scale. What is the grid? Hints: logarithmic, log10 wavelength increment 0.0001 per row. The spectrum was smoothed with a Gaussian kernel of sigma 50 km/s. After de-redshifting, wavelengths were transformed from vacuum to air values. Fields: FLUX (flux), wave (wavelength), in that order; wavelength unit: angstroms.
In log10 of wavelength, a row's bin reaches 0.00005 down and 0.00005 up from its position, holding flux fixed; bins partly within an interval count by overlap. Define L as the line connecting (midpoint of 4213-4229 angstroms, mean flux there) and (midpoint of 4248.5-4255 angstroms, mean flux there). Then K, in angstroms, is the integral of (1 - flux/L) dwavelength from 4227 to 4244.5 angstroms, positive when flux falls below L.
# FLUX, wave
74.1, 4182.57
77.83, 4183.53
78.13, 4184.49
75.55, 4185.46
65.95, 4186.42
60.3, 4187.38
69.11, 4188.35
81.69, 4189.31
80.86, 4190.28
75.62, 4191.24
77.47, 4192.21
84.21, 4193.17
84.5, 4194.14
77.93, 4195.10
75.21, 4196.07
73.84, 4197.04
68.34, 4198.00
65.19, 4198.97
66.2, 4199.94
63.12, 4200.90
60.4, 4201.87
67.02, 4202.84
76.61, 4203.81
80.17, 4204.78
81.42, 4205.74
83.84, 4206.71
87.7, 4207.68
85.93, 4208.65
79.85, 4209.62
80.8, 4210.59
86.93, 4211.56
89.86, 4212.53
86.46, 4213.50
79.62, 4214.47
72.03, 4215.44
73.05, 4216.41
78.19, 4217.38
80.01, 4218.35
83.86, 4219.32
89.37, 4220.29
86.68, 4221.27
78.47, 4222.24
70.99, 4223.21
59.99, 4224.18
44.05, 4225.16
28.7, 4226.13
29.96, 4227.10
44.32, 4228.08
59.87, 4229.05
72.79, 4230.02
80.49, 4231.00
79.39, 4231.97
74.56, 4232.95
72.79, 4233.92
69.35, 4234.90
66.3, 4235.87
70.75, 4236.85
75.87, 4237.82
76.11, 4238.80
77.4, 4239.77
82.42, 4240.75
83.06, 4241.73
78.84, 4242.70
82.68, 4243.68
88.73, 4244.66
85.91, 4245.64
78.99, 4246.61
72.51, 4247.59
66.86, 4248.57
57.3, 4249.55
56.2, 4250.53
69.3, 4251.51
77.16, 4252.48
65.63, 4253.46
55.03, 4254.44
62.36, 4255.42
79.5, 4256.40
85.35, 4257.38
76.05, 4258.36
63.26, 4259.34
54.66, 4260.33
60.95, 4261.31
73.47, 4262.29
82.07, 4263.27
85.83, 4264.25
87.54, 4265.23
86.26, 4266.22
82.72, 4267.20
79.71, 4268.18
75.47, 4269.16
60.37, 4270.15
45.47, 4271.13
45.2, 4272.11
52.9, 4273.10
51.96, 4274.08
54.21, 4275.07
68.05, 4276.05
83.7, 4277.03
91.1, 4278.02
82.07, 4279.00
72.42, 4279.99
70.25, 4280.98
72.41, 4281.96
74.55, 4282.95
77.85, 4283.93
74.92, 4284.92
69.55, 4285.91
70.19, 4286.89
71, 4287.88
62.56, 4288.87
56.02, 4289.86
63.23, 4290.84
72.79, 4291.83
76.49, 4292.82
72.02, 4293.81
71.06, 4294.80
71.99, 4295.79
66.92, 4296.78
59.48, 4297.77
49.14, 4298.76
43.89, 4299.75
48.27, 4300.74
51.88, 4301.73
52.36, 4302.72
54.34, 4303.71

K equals -1.7 angstroms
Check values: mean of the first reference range 67.7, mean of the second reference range 63.8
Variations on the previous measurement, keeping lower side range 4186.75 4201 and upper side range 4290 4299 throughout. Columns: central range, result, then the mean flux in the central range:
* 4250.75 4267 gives -0.8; 72.7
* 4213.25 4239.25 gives 0.7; 69.6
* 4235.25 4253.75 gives -1.0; 74.4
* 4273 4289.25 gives -0.7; 71.1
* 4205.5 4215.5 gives -1.5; 83.6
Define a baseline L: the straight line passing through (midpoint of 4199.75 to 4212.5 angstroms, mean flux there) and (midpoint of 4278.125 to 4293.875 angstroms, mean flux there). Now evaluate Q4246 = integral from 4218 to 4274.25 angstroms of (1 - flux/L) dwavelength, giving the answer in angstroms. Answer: 3.4 angstroms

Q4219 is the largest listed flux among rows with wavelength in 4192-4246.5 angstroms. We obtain 89.86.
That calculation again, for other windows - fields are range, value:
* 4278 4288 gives 91.1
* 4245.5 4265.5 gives 87.54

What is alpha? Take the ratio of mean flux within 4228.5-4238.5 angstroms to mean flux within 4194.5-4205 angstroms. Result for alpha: 1.0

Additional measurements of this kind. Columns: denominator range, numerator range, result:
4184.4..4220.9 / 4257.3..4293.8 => 0.91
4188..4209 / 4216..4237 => 0.90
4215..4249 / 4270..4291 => 0.93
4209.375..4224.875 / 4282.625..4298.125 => 0.88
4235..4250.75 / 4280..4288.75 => 0.96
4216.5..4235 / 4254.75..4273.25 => 1.04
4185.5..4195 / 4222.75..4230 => 0.66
